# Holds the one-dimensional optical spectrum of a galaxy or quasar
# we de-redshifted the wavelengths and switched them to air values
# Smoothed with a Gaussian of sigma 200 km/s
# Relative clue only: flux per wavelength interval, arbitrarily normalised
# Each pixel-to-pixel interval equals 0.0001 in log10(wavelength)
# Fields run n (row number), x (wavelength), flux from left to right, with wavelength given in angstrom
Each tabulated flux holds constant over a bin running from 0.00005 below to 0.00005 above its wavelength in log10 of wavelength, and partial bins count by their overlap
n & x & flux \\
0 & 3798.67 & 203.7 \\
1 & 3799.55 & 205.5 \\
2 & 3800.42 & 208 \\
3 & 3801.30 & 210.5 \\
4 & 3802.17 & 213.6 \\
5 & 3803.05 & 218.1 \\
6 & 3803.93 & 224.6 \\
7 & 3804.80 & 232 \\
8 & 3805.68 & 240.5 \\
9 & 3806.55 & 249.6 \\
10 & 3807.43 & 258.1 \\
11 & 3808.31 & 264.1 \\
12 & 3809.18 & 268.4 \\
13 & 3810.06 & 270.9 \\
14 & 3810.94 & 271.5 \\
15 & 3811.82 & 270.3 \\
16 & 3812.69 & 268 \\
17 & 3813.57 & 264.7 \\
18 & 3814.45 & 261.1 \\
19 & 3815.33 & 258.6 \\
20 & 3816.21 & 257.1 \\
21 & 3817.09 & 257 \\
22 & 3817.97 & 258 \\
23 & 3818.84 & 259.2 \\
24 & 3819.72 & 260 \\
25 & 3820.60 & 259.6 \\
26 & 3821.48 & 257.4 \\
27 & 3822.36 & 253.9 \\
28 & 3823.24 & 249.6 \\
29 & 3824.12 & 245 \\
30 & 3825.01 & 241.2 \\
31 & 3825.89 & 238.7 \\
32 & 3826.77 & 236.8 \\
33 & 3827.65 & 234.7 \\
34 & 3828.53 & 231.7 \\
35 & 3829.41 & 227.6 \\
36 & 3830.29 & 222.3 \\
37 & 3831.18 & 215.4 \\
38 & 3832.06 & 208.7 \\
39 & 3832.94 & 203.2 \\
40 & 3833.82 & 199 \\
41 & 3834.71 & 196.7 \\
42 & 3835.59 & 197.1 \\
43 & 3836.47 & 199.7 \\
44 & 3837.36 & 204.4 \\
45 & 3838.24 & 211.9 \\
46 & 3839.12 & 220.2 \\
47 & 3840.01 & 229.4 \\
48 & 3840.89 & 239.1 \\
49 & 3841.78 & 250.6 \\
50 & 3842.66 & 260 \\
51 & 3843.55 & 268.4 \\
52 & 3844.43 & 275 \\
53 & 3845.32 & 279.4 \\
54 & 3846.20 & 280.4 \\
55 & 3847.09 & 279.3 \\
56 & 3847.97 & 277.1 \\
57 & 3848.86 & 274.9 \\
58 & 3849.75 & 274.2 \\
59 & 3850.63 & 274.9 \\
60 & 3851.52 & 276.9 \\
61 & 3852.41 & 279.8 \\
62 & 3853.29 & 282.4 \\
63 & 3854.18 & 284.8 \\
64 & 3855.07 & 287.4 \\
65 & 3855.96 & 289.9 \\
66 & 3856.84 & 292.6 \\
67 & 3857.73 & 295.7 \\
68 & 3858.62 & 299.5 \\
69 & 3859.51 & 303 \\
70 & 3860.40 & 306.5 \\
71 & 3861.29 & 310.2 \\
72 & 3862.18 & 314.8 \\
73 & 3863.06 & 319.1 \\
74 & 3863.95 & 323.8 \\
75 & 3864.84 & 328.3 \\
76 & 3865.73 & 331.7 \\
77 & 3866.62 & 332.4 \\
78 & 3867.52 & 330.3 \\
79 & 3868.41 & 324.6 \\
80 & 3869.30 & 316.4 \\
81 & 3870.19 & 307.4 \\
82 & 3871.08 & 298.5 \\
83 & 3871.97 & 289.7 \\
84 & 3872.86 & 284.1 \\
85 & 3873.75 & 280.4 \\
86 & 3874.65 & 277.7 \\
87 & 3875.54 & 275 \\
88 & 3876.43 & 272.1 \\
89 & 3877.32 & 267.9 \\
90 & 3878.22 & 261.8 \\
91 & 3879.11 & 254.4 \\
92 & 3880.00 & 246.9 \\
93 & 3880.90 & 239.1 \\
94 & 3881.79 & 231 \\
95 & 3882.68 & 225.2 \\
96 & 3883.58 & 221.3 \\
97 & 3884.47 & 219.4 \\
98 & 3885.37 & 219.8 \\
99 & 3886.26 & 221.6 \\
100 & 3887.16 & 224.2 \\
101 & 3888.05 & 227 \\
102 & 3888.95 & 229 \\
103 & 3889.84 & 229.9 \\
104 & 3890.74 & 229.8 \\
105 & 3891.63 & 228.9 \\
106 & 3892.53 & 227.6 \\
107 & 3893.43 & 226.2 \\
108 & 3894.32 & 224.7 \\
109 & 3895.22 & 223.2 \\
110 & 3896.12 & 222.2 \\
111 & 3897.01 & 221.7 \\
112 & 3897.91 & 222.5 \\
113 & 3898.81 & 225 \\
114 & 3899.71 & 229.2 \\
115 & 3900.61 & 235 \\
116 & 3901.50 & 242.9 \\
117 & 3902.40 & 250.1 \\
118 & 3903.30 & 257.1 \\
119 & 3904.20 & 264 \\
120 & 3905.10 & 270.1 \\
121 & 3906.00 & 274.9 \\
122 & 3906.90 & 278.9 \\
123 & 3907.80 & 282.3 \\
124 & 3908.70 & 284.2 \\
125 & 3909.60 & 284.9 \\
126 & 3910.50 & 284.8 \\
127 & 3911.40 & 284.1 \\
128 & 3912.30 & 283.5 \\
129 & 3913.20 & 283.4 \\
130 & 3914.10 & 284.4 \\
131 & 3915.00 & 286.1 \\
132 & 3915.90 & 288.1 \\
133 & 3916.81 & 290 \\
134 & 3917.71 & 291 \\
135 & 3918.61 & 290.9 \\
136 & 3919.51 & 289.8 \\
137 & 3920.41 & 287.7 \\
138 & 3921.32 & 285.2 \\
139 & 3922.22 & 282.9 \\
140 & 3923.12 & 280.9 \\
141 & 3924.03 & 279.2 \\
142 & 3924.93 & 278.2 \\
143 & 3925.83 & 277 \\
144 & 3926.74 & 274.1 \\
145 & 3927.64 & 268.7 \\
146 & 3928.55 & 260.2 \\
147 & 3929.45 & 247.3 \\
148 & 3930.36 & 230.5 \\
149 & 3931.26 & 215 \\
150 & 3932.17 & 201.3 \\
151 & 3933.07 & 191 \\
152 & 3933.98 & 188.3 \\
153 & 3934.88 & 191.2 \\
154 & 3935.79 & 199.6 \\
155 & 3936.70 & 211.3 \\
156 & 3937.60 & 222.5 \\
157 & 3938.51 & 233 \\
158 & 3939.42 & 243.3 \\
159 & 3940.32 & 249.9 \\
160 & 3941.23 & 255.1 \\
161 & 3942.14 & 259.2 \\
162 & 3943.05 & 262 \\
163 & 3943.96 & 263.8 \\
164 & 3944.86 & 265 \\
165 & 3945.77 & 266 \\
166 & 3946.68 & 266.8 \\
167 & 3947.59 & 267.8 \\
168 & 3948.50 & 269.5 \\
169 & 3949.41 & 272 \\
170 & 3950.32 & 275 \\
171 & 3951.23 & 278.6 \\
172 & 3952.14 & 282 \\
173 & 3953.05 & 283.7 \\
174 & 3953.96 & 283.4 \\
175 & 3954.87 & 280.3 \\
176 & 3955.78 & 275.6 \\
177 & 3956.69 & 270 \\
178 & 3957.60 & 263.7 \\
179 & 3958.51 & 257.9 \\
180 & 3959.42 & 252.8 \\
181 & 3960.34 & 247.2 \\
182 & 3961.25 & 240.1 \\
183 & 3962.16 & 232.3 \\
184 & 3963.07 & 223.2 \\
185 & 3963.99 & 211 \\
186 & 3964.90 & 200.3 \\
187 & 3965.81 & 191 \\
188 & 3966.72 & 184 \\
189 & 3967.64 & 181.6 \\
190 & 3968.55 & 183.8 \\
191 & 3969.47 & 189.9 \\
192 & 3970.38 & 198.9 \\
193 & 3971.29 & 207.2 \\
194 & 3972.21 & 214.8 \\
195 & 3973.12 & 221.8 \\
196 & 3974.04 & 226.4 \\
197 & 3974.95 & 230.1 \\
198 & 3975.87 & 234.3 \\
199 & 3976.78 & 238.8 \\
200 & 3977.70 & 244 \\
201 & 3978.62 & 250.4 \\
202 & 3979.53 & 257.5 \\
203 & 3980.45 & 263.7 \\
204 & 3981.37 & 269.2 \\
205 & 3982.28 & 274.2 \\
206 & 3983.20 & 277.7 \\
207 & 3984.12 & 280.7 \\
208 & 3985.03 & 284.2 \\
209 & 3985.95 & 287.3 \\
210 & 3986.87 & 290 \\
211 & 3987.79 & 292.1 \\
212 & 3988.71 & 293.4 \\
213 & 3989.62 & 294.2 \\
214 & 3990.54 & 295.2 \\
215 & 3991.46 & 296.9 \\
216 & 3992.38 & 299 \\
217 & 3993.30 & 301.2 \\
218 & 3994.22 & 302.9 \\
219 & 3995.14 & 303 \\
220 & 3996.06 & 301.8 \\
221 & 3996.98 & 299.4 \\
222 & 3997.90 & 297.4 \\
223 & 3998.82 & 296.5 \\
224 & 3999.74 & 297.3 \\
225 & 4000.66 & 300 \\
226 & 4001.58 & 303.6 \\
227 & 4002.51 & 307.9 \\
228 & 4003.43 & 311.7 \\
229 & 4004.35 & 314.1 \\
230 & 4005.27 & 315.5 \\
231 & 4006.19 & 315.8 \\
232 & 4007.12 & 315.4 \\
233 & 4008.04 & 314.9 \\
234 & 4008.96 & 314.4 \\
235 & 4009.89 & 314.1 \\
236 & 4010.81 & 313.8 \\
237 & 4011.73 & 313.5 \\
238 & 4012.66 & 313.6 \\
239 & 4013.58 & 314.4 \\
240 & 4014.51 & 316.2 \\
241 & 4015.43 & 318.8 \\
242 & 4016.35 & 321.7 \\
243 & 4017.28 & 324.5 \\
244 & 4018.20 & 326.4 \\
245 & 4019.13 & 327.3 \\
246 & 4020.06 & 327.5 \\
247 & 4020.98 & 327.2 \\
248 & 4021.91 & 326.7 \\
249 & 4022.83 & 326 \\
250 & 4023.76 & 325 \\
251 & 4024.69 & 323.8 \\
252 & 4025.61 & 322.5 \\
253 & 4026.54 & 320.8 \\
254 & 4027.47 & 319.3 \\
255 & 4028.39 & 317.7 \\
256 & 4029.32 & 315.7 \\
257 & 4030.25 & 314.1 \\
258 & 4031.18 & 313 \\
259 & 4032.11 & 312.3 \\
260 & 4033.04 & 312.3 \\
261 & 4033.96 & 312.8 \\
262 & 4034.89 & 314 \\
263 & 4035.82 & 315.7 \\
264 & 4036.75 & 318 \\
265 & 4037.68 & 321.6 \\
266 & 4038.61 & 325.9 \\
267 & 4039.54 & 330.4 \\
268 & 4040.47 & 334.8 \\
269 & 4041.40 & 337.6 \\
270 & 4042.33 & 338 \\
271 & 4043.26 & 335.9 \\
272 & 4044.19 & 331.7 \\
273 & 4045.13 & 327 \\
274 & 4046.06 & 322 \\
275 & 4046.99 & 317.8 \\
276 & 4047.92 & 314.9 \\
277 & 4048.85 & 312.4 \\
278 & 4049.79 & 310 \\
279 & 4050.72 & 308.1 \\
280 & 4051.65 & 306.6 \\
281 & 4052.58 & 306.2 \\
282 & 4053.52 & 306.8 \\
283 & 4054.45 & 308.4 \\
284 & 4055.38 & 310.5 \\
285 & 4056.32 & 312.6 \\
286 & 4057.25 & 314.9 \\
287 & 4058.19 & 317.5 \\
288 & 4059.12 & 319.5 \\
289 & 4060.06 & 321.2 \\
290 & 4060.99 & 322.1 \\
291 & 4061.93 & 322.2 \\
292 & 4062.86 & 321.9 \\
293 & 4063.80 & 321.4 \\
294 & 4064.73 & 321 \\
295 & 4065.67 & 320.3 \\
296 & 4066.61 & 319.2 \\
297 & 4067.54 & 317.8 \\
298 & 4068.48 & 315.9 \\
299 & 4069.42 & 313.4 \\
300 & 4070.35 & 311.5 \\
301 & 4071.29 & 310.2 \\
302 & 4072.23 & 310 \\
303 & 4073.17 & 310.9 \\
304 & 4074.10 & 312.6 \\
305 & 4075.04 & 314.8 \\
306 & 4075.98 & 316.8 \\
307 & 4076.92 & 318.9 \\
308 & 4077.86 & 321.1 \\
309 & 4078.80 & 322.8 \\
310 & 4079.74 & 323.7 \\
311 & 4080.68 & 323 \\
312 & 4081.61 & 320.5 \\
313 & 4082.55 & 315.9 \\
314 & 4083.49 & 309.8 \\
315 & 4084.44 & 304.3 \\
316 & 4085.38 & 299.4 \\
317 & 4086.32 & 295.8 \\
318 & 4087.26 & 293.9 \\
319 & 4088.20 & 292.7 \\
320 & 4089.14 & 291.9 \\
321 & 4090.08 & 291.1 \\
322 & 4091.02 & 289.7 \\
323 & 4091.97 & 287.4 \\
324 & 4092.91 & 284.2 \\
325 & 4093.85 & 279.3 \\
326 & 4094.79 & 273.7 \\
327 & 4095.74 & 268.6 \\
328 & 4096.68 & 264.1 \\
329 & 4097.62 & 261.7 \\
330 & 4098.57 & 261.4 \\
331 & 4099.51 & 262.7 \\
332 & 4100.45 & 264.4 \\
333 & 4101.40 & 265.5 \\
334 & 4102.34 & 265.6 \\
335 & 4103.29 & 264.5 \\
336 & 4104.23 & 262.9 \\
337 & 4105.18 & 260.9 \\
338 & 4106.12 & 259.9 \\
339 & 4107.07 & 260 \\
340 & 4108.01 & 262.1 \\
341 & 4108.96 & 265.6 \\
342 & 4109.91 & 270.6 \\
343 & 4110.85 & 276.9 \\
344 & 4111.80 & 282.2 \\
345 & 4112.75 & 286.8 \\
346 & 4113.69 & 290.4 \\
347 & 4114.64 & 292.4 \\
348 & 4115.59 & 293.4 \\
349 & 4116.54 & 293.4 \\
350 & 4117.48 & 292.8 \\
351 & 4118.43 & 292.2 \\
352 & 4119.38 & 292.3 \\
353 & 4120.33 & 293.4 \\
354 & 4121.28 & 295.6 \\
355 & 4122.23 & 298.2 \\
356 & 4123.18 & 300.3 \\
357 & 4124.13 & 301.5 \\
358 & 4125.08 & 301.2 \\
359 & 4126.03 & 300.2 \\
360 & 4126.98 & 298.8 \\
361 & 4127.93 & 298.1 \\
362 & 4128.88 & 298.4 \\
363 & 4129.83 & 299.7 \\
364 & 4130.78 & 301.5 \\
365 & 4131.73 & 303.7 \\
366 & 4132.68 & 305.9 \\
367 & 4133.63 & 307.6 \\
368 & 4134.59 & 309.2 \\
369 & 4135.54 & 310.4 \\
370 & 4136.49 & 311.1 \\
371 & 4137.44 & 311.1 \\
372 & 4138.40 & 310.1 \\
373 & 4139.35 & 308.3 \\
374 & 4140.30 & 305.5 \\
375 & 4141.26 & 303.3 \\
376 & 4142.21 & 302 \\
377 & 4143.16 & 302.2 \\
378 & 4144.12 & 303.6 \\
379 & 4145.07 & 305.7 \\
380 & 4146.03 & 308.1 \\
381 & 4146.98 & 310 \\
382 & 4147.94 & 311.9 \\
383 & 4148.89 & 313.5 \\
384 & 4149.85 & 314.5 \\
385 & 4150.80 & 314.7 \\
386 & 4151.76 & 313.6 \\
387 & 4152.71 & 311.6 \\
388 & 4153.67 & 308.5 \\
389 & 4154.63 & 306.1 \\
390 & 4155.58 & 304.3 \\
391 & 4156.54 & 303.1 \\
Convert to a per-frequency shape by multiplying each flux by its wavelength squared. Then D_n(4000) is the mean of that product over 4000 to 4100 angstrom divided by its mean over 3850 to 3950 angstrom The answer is 1.3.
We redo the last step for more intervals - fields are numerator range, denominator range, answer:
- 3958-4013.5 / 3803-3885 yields 1.10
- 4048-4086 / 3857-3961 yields 1.29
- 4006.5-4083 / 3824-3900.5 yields 1.36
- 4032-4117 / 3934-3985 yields 1.32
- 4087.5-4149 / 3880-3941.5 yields 1.29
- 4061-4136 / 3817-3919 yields 1.27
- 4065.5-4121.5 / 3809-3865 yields 1.28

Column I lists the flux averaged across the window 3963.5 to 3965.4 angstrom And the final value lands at 205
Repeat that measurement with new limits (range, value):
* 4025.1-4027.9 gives 321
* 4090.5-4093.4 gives 287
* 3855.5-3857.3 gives 292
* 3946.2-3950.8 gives 270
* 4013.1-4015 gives 316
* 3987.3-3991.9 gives 294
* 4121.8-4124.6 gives 300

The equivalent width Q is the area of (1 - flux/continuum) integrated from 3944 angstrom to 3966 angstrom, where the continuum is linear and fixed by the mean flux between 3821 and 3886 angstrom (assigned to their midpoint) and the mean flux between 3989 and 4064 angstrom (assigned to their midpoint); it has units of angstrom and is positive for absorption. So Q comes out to 2.7 angstrom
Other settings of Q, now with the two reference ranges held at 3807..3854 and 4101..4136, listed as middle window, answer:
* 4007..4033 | -4.2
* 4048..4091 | -4.7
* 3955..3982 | 3.8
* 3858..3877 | -3.8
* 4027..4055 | -4.1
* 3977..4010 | -2.7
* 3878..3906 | 2.5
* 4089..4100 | 0.3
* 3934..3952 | 1.0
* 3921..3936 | 1.0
